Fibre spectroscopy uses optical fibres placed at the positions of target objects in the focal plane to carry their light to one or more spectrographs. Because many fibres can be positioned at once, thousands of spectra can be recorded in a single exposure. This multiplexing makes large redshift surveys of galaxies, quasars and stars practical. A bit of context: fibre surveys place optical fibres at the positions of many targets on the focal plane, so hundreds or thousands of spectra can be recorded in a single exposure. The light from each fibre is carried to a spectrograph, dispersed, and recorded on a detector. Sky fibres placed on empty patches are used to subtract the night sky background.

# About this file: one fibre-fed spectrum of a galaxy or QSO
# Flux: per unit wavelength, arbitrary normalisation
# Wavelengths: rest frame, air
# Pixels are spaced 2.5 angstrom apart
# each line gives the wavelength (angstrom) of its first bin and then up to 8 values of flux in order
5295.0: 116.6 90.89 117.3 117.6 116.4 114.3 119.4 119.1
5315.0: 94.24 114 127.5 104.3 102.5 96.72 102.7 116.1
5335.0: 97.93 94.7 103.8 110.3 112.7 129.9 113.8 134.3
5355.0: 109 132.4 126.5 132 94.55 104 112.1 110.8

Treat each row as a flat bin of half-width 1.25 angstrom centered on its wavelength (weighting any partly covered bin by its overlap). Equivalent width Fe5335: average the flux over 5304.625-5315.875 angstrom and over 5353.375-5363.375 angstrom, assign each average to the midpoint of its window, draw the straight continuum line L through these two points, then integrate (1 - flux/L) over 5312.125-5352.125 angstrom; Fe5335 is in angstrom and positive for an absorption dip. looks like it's 3.2 angstrom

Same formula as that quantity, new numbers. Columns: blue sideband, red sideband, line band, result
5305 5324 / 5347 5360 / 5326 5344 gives 2.35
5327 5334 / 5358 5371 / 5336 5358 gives -0.90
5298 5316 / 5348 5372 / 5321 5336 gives 1.47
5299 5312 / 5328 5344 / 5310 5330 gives 0.41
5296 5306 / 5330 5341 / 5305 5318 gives -0.51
